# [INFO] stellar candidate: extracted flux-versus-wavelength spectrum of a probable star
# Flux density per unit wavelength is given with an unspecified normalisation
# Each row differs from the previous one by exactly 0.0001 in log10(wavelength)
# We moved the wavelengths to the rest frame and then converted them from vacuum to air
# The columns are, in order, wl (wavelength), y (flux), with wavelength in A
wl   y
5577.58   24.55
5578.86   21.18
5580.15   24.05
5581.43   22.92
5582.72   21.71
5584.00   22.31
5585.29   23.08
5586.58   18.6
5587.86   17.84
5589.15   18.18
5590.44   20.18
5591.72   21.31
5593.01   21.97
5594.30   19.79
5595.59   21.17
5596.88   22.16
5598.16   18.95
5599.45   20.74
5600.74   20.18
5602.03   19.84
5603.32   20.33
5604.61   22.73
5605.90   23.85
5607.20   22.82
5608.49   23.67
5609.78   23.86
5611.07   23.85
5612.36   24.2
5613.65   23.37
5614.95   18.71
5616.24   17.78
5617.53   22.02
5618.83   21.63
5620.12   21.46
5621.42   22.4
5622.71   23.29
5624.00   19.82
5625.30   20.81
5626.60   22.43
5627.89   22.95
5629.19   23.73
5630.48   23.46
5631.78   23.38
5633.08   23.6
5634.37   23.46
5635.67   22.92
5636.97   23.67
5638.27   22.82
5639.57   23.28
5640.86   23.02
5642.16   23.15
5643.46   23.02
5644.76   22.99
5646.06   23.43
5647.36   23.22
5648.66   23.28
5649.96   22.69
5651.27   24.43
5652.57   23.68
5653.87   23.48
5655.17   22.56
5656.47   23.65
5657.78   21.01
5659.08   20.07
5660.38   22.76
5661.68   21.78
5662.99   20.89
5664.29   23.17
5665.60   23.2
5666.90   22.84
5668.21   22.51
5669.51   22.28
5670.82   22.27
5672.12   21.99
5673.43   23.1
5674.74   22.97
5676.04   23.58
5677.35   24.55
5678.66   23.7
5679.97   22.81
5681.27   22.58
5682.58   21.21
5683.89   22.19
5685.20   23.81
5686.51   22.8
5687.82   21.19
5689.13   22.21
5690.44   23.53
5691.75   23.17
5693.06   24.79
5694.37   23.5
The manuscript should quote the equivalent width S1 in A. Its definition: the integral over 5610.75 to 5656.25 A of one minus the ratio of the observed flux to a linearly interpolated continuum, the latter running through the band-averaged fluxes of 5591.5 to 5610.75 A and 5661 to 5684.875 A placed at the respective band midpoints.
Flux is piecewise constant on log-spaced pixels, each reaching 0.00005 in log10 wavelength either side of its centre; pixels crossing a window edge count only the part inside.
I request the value -1.25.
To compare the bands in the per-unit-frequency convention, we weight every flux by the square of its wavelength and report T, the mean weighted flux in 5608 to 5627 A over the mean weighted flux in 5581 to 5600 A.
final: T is 1.1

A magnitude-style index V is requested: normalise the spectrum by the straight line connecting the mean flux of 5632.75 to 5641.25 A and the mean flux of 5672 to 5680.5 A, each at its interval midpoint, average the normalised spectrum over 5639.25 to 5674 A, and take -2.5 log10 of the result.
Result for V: 0.03 mag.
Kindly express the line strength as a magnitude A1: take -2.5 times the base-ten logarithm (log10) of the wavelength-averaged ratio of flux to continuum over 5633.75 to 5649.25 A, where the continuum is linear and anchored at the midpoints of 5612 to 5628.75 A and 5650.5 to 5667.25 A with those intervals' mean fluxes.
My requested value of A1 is -0.051 mag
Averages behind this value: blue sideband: 21.6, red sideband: 22.6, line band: 23.2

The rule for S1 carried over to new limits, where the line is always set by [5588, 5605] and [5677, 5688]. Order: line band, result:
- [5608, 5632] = -1.28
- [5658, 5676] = 0.04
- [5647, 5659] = -0.54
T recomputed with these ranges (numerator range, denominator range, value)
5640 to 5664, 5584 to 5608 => 1.11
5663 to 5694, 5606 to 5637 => 1.04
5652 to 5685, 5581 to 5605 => 1.12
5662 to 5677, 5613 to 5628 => 1.08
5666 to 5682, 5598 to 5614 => 1.06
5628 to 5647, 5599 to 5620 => 1.08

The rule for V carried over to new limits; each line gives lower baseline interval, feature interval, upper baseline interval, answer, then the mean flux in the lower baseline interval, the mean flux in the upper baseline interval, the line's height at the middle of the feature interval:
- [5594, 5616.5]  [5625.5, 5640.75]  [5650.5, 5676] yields -0.05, 21.6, 22.6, 22.1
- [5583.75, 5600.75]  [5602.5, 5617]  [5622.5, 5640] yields -0.04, 20.4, 22.8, 21.5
